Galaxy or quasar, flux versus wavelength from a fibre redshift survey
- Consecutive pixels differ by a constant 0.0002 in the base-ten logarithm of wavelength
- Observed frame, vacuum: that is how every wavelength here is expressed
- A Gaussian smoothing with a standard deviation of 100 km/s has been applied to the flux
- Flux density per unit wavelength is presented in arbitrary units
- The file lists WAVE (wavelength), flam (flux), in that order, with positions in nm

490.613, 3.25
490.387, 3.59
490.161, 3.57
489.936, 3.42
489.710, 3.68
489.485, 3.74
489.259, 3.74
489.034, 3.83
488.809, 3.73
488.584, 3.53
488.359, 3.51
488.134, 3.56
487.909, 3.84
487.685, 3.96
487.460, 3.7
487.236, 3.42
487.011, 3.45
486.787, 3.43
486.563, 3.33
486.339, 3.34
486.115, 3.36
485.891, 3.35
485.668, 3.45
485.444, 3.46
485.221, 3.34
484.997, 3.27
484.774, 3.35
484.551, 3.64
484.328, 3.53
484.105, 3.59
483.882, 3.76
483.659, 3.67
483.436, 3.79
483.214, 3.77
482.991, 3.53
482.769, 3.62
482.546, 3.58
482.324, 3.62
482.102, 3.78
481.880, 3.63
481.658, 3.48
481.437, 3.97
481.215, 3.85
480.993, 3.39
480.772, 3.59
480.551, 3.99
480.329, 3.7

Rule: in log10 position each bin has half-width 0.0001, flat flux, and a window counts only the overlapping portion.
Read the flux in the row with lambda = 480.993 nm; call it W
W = 3.39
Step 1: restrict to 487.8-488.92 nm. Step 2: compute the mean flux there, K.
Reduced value 3.63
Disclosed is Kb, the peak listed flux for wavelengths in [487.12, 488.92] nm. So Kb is 3.96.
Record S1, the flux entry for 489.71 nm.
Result 3.68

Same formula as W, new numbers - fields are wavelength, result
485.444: 3.46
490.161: 3.57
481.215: 3.85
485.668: 3.45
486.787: 3.43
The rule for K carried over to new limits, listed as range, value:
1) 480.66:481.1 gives 3.5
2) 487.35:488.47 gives 3.71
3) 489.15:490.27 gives 3.63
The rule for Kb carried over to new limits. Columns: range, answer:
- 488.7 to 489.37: 3.83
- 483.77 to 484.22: 3.76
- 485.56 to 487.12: 3.45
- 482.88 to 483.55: 3.79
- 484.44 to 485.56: 3.64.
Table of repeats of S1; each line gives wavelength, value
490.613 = 3.25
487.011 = 3.45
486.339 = 3.34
